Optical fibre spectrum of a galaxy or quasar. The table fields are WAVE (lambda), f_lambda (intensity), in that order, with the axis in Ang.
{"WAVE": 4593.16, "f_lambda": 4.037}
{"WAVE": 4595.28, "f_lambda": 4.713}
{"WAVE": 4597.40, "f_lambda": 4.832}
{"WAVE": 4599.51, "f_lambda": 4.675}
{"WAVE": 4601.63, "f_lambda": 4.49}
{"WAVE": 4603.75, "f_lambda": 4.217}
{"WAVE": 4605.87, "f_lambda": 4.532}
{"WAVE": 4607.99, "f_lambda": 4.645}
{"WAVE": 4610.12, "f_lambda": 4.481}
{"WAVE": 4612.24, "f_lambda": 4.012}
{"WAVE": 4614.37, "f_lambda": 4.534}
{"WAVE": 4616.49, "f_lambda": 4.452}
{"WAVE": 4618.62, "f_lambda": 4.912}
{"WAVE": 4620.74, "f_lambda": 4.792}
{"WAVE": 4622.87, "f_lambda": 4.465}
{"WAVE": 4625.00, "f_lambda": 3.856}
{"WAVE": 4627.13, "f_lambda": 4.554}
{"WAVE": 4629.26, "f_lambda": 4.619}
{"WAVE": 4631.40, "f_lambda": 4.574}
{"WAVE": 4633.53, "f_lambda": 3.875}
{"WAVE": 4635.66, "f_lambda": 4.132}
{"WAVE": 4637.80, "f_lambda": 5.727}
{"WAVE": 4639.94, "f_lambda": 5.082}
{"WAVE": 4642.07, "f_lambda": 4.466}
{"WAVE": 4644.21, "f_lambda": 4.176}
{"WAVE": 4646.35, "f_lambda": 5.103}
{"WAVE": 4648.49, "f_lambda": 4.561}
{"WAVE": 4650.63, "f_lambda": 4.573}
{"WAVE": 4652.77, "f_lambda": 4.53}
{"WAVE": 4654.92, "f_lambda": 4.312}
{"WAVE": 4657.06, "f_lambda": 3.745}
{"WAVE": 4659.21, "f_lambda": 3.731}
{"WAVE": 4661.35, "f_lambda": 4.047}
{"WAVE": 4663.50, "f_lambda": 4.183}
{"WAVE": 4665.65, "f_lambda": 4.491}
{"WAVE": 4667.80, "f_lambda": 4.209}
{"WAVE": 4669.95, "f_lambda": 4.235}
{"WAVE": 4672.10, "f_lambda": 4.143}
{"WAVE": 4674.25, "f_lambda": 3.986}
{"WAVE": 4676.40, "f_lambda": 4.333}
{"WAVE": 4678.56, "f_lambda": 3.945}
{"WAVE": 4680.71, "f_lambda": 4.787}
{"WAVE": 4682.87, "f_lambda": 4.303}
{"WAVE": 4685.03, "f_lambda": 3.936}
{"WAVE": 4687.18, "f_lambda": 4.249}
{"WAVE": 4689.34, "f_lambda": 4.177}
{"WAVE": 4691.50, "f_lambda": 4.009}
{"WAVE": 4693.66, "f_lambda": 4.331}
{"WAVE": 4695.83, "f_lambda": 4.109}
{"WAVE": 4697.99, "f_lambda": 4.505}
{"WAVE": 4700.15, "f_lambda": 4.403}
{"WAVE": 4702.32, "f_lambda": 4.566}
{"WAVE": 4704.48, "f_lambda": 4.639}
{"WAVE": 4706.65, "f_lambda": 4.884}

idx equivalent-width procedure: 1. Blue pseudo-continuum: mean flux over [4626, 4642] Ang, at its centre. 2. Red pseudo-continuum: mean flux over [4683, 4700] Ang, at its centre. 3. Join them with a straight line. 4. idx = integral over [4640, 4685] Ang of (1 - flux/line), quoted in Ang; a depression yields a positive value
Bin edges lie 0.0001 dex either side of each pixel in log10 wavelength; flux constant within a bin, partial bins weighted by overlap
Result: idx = 1.2 Ang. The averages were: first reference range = 4.64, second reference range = 4.21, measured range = 4.3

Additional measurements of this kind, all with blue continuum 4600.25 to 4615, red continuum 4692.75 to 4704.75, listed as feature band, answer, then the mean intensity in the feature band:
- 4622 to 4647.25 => -0.8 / 4.55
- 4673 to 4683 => 0.3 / 4.27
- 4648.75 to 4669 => 0.9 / 4.22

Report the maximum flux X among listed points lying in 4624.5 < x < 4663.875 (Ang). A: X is 5.727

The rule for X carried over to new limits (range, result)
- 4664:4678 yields 4.491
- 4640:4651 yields 5.103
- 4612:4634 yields 4.912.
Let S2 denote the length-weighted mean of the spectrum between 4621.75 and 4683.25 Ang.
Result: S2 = 4.37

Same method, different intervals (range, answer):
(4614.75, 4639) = 4.54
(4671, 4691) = 4.2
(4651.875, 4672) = 4.16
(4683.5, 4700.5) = 4.21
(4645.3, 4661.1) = 4.35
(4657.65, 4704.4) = 4.23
